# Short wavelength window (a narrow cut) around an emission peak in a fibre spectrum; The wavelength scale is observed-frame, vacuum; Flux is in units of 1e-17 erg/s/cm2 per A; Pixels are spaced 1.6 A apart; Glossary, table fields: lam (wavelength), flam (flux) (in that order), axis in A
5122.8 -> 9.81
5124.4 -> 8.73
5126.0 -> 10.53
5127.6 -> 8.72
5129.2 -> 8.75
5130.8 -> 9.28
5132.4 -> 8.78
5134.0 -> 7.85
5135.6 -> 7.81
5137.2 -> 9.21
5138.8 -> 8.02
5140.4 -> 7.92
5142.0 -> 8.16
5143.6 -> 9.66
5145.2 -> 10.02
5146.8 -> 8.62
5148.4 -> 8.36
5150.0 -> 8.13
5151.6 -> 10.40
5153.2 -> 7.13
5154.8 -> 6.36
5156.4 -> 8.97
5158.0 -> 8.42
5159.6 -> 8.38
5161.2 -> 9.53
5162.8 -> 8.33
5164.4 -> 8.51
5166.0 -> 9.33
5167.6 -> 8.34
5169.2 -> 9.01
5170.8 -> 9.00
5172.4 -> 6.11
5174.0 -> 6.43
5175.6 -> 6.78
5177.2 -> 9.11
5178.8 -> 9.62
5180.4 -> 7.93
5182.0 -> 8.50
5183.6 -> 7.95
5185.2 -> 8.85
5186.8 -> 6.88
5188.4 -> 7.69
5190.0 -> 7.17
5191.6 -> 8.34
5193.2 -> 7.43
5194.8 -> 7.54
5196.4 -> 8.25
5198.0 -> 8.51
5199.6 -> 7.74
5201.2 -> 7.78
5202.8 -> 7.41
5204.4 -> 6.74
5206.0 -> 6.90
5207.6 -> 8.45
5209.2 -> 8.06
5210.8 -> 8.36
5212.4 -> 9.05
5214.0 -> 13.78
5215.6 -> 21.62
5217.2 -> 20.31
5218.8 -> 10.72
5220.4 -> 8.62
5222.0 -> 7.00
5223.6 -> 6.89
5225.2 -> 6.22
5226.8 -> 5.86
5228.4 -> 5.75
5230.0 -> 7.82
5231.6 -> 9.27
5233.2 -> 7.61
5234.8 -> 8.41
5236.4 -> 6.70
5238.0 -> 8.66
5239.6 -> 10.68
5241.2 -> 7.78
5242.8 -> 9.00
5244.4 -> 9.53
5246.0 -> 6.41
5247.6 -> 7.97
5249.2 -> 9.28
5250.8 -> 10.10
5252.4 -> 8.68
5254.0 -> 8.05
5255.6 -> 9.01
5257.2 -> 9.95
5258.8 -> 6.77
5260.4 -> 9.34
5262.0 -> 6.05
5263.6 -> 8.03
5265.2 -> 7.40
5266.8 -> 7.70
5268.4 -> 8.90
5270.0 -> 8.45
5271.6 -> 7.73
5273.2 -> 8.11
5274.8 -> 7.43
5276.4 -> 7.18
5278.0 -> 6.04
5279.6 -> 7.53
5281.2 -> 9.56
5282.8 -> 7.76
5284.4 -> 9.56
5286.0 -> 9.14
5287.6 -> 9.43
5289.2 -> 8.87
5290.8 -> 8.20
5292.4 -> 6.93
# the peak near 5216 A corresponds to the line Hgamma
